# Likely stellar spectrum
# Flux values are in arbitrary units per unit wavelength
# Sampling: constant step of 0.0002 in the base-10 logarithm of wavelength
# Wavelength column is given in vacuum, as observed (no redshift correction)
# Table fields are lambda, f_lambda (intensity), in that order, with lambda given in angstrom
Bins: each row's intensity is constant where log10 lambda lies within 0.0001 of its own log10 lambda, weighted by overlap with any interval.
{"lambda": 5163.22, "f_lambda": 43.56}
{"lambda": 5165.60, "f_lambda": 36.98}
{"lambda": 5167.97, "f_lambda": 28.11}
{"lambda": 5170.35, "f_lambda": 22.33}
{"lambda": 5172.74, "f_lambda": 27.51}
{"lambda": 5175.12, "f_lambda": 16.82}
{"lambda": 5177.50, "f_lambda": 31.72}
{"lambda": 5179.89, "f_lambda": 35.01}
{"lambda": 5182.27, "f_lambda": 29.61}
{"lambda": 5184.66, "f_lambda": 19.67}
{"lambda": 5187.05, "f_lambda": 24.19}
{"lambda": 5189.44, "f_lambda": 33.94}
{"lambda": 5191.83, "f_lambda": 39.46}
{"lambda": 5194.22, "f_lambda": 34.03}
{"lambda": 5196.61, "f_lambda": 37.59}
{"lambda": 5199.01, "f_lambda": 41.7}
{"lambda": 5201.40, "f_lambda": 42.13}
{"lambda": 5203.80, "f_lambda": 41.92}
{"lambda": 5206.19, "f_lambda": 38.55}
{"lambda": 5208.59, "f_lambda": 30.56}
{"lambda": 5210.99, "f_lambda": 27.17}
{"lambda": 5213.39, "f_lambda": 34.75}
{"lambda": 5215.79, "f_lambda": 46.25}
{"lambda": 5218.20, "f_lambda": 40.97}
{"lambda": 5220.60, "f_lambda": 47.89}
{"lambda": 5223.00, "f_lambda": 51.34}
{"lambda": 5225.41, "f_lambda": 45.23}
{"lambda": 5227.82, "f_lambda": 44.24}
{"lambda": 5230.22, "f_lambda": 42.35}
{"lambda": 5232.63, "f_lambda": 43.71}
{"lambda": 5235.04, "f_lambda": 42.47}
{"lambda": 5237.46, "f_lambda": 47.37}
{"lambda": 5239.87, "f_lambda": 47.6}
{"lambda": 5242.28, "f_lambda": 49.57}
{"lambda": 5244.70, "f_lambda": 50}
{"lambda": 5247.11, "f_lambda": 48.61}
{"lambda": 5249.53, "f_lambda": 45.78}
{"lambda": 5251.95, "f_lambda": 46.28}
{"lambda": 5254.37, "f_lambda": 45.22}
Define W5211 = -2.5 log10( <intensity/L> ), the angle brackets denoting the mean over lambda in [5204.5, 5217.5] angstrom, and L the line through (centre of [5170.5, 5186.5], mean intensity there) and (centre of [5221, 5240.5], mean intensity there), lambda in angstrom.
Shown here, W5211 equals 0.07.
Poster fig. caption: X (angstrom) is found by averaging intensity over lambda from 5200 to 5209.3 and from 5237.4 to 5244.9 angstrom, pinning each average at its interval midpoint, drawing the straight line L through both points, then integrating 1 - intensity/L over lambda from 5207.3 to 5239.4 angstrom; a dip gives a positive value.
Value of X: 1.4 angstrom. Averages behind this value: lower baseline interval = 38.8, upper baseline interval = 48.7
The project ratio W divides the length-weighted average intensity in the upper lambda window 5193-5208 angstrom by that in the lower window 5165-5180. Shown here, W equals 1.4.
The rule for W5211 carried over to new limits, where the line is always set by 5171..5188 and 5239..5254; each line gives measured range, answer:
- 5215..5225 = -0.18 mag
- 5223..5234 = -0.07 mag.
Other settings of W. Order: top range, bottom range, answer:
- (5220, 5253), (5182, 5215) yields 1.36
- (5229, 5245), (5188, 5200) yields 1.24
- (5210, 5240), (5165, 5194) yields 1.50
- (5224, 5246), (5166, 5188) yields 1.73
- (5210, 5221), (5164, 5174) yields 1.33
